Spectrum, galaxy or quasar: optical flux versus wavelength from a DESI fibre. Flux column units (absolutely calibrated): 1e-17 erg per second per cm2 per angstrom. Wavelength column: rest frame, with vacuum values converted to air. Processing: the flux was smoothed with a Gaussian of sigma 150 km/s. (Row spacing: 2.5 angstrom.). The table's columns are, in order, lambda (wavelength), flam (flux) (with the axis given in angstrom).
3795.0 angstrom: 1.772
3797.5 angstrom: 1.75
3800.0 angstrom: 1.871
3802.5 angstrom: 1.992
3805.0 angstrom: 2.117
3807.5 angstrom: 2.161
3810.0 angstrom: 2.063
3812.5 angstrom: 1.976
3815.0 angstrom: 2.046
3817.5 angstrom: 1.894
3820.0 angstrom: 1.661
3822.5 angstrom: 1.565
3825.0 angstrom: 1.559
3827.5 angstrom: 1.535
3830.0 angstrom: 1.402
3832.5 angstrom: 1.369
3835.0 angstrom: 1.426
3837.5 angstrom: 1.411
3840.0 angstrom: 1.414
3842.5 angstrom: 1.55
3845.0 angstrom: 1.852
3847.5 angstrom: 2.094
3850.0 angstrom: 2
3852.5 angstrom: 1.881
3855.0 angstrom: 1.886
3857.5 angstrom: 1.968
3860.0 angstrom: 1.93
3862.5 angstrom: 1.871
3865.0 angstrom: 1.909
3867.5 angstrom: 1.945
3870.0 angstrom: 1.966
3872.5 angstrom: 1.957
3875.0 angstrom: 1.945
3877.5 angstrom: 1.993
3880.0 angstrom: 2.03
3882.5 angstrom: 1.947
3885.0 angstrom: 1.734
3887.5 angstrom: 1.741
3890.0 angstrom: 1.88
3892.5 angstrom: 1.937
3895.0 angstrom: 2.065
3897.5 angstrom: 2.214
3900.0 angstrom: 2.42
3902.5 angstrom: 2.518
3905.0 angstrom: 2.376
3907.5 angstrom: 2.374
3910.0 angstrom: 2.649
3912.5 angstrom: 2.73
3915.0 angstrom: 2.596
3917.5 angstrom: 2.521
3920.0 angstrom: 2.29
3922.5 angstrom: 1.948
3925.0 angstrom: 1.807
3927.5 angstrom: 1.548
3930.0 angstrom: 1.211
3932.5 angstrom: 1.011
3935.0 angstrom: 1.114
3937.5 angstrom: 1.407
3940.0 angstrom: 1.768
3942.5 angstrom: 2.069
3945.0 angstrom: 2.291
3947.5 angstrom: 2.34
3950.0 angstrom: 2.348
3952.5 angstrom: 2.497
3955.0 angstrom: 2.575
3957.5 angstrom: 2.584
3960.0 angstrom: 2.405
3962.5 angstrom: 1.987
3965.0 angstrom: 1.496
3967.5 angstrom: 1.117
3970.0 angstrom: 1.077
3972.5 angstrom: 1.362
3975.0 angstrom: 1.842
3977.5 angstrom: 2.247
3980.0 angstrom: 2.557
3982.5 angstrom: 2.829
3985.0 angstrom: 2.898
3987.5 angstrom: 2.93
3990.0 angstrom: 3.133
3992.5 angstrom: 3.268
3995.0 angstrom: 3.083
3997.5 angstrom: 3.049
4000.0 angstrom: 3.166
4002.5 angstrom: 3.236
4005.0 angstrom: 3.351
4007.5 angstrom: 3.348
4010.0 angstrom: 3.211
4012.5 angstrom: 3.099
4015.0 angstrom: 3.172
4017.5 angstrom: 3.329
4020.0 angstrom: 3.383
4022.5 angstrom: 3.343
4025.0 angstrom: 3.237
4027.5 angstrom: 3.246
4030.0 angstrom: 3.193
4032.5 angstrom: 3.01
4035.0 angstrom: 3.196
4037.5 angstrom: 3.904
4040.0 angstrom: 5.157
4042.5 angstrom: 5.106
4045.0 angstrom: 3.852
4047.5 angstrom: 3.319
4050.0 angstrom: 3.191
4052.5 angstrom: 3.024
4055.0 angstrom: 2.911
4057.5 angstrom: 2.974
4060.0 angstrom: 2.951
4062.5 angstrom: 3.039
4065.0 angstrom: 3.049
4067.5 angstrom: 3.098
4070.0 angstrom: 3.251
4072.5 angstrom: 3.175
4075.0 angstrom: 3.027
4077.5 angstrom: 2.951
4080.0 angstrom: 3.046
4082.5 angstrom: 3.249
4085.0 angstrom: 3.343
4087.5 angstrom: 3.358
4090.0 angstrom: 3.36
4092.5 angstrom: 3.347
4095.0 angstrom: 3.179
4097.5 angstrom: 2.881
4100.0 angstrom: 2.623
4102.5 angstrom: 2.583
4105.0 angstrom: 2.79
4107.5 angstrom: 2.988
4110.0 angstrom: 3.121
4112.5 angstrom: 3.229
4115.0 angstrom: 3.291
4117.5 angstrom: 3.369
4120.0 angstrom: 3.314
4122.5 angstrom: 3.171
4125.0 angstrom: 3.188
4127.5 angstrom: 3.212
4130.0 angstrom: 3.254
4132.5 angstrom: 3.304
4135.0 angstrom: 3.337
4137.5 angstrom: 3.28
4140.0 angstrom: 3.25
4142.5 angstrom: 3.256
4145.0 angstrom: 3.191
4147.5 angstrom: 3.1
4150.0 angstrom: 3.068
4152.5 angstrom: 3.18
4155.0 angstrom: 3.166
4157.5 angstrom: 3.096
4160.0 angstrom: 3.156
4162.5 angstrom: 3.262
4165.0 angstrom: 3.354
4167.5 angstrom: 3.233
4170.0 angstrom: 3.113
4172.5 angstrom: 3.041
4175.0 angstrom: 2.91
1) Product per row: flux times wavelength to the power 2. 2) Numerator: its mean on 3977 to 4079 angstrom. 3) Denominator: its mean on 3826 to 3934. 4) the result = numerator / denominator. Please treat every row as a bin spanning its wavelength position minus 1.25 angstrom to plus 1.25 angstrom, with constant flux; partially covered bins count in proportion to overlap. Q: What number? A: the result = 1.8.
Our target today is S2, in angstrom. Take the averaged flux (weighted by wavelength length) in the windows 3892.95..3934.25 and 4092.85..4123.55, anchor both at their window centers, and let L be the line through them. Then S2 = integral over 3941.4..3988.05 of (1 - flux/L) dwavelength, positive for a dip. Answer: 3.9 angstrom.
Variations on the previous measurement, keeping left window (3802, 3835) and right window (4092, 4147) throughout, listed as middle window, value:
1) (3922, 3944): 7.3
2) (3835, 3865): 2.0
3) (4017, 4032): -3.1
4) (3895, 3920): -3.2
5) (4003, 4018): -3.4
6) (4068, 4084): -1.0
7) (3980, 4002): -4.0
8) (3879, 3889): 1.0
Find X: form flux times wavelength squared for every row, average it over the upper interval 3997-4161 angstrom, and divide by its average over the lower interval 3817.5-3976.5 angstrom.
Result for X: 1.86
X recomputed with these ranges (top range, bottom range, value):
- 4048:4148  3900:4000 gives 1.52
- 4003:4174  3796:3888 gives 2.01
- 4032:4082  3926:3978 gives 1.95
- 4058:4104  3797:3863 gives 1.96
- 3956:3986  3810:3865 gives 1.25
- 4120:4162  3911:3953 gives 1.81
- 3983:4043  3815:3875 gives 2.08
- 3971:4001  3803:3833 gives 1.63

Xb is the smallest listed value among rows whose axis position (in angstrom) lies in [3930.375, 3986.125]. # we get 1.011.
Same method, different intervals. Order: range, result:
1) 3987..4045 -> 2.93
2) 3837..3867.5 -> 1.411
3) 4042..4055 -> 2.911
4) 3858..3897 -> 1.734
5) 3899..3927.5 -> 1.548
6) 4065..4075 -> 3.027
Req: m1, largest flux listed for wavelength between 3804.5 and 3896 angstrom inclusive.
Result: 2.161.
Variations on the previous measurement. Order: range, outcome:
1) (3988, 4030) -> 3.383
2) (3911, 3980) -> 2.73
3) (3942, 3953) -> 2.497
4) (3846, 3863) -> 2.094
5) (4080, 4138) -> 3.369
